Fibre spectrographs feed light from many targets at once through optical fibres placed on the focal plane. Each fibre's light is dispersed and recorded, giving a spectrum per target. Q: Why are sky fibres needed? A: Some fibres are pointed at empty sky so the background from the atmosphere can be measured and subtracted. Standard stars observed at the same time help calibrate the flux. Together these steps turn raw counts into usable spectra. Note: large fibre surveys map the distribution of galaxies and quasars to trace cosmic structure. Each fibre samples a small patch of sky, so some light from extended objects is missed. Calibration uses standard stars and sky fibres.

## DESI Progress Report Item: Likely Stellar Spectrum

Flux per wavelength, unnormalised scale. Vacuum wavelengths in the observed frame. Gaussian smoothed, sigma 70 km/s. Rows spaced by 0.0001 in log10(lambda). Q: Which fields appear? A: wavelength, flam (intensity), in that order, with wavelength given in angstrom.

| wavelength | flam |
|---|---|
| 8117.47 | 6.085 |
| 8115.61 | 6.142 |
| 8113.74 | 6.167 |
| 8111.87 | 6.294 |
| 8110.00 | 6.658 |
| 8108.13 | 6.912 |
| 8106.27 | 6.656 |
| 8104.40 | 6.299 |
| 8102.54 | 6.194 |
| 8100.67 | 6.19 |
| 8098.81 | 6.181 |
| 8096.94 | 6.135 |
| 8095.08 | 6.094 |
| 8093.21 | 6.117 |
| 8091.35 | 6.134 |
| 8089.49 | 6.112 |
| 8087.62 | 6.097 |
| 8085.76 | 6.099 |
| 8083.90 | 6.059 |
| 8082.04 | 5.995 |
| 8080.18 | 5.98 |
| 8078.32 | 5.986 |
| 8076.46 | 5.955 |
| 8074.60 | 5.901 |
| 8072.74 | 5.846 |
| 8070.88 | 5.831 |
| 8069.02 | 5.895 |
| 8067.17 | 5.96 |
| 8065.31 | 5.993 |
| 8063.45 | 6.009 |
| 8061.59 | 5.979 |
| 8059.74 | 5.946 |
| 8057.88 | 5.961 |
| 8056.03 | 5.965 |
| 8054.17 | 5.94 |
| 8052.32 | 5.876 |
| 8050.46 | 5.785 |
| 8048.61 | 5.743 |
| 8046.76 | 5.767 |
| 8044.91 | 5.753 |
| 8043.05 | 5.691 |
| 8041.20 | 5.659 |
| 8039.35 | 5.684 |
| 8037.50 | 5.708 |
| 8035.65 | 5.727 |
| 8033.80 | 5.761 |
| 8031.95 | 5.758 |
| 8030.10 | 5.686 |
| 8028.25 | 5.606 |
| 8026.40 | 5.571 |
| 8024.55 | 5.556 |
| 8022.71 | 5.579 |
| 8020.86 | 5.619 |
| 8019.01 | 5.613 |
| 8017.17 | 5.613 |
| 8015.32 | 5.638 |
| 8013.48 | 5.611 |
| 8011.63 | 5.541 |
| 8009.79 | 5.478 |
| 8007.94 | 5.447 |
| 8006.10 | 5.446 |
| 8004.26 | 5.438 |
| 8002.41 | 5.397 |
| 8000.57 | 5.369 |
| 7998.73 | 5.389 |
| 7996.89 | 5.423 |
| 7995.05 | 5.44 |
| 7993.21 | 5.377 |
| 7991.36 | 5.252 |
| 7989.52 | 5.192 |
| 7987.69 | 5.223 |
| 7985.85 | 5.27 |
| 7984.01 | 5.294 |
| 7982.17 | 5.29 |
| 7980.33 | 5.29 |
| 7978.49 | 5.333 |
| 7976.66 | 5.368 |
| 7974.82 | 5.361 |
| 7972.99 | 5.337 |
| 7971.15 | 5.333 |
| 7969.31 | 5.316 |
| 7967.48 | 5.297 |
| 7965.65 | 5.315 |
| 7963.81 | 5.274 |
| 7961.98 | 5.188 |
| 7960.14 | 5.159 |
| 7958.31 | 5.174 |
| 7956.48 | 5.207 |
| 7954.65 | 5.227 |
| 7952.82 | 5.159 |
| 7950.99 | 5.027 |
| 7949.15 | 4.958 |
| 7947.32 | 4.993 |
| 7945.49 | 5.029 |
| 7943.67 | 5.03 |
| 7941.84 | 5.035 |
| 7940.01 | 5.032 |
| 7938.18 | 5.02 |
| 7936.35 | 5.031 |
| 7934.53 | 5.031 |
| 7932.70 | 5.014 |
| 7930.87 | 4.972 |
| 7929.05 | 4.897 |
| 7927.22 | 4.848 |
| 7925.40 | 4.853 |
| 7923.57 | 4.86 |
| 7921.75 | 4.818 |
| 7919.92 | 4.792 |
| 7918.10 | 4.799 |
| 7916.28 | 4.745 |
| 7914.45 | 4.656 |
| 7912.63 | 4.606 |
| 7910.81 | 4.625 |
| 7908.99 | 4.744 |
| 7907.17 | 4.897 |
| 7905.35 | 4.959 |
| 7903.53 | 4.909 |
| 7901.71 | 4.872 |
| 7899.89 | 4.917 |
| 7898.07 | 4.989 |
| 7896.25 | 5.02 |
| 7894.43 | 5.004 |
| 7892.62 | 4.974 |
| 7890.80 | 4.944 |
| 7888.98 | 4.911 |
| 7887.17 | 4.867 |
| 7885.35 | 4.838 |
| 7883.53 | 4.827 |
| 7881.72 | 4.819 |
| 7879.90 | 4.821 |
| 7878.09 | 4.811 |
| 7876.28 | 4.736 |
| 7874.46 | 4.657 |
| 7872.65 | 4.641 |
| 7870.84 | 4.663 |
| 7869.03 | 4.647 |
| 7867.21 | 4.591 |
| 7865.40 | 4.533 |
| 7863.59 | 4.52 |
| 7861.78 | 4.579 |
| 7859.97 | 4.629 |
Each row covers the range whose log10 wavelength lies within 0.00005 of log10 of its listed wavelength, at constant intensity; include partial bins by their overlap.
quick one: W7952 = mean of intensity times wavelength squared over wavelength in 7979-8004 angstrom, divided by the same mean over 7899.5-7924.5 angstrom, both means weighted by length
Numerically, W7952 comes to 1.13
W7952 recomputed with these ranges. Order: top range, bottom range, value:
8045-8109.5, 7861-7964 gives 1.29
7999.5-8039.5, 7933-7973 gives 1.10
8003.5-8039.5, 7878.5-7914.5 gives 1.19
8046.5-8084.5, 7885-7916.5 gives 1.27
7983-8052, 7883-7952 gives 1.16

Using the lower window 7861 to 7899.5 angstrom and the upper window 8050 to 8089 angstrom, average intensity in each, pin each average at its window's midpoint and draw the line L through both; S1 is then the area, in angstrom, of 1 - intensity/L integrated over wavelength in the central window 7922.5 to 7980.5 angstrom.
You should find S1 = 1.2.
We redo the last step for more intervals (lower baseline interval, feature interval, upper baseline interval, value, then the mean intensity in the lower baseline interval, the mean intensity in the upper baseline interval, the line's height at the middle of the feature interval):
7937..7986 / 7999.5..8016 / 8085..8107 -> 0.16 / 5.19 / 6.19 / 5.54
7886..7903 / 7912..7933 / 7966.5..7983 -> 1.06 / 4.94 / 5.33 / 5.08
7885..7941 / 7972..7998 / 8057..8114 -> 0.39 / 4.89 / 6.12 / 5.4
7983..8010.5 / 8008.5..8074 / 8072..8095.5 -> -0.58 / 5.36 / 6.03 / 5.7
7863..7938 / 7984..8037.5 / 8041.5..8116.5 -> 0.80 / 4.82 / 6.05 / 5.58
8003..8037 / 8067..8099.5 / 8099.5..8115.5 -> 0.83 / 5.59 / 6.4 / 6.18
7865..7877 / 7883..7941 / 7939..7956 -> -0.26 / 4.64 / 5.06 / 4.86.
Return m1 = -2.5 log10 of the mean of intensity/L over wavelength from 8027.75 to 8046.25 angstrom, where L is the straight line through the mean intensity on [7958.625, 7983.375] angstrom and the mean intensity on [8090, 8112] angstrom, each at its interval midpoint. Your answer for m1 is 0.020 mag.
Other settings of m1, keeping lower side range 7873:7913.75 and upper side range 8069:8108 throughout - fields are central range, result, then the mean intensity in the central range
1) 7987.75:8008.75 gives 0.03 mag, 5.37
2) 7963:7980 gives 0.01 mag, 5.33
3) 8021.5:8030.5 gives 0.02 mag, 5.59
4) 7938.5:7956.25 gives 0.03 mag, 5.06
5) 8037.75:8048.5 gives 0.02 mag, 5.71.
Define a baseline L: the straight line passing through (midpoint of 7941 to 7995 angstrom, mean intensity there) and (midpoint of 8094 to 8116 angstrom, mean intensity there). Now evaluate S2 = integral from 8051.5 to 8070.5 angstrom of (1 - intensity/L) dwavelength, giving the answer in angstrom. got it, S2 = 0.1 angstrom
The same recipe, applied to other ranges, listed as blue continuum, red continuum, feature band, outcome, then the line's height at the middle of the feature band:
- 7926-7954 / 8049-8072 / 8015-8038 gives 0.1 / 5.66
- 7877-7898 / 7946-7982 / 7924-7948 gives 0.6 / 5.11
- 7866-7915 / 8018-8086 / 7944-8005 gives 0.9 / 5.34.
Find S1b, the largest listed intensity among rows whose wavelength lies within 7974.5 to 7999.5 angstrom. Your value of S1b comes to 5.44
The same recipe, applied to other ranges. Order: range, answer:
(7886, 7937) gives 5.031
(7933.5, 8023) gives 5.638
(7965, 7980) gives 5.368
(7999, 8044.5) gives 5.761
